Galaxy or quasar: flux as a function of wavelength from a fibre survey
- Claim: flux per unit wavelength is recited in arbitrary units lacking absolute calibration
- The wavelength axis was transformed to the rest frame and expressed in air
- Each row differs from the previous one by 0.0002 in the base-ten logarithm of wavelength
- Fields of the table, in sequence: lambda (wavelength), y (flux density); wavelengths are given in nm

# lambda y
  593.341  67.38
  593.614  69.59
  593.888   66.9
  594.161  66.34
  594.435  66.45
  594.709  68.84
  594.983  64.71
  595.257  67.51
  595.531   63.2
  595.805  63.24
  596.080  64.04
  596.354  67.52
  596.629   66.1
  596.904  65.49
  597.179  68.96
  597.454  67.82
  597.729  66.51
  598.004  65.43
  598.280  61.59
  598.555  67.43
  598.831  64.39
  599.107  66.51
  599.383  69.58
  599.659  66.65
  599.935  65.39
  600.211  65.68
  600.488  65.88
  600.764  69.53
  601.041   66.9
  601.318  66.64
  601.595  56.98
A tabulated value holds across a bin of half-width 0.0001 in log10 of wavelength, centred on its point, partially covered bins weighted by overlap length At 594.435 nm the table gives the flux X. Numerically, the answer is 66.45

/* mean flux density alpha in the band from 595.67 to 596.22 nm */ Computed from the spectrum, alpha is 63.7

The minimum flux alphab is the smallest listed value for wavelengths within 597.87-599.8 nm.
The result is 61.59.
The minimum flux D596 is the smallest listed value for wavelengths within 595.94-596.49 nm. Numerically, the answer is 64.04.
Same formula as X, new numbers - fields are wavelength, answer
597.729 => 66.51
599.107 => 66.51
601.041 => 66.9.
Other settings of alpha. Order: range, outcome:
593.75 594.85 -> 67.1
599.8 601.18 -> 66.7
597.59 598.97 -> 65.1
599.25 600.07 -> 67.2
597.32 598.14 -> 66.6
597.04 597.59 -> 68.4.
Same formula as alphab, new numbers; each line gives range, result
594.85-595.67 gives 63.2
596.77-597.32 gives 65.49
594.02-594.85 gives 66.34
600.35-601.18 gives 65.88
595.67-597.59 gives 63.24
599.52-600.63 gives 65.39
